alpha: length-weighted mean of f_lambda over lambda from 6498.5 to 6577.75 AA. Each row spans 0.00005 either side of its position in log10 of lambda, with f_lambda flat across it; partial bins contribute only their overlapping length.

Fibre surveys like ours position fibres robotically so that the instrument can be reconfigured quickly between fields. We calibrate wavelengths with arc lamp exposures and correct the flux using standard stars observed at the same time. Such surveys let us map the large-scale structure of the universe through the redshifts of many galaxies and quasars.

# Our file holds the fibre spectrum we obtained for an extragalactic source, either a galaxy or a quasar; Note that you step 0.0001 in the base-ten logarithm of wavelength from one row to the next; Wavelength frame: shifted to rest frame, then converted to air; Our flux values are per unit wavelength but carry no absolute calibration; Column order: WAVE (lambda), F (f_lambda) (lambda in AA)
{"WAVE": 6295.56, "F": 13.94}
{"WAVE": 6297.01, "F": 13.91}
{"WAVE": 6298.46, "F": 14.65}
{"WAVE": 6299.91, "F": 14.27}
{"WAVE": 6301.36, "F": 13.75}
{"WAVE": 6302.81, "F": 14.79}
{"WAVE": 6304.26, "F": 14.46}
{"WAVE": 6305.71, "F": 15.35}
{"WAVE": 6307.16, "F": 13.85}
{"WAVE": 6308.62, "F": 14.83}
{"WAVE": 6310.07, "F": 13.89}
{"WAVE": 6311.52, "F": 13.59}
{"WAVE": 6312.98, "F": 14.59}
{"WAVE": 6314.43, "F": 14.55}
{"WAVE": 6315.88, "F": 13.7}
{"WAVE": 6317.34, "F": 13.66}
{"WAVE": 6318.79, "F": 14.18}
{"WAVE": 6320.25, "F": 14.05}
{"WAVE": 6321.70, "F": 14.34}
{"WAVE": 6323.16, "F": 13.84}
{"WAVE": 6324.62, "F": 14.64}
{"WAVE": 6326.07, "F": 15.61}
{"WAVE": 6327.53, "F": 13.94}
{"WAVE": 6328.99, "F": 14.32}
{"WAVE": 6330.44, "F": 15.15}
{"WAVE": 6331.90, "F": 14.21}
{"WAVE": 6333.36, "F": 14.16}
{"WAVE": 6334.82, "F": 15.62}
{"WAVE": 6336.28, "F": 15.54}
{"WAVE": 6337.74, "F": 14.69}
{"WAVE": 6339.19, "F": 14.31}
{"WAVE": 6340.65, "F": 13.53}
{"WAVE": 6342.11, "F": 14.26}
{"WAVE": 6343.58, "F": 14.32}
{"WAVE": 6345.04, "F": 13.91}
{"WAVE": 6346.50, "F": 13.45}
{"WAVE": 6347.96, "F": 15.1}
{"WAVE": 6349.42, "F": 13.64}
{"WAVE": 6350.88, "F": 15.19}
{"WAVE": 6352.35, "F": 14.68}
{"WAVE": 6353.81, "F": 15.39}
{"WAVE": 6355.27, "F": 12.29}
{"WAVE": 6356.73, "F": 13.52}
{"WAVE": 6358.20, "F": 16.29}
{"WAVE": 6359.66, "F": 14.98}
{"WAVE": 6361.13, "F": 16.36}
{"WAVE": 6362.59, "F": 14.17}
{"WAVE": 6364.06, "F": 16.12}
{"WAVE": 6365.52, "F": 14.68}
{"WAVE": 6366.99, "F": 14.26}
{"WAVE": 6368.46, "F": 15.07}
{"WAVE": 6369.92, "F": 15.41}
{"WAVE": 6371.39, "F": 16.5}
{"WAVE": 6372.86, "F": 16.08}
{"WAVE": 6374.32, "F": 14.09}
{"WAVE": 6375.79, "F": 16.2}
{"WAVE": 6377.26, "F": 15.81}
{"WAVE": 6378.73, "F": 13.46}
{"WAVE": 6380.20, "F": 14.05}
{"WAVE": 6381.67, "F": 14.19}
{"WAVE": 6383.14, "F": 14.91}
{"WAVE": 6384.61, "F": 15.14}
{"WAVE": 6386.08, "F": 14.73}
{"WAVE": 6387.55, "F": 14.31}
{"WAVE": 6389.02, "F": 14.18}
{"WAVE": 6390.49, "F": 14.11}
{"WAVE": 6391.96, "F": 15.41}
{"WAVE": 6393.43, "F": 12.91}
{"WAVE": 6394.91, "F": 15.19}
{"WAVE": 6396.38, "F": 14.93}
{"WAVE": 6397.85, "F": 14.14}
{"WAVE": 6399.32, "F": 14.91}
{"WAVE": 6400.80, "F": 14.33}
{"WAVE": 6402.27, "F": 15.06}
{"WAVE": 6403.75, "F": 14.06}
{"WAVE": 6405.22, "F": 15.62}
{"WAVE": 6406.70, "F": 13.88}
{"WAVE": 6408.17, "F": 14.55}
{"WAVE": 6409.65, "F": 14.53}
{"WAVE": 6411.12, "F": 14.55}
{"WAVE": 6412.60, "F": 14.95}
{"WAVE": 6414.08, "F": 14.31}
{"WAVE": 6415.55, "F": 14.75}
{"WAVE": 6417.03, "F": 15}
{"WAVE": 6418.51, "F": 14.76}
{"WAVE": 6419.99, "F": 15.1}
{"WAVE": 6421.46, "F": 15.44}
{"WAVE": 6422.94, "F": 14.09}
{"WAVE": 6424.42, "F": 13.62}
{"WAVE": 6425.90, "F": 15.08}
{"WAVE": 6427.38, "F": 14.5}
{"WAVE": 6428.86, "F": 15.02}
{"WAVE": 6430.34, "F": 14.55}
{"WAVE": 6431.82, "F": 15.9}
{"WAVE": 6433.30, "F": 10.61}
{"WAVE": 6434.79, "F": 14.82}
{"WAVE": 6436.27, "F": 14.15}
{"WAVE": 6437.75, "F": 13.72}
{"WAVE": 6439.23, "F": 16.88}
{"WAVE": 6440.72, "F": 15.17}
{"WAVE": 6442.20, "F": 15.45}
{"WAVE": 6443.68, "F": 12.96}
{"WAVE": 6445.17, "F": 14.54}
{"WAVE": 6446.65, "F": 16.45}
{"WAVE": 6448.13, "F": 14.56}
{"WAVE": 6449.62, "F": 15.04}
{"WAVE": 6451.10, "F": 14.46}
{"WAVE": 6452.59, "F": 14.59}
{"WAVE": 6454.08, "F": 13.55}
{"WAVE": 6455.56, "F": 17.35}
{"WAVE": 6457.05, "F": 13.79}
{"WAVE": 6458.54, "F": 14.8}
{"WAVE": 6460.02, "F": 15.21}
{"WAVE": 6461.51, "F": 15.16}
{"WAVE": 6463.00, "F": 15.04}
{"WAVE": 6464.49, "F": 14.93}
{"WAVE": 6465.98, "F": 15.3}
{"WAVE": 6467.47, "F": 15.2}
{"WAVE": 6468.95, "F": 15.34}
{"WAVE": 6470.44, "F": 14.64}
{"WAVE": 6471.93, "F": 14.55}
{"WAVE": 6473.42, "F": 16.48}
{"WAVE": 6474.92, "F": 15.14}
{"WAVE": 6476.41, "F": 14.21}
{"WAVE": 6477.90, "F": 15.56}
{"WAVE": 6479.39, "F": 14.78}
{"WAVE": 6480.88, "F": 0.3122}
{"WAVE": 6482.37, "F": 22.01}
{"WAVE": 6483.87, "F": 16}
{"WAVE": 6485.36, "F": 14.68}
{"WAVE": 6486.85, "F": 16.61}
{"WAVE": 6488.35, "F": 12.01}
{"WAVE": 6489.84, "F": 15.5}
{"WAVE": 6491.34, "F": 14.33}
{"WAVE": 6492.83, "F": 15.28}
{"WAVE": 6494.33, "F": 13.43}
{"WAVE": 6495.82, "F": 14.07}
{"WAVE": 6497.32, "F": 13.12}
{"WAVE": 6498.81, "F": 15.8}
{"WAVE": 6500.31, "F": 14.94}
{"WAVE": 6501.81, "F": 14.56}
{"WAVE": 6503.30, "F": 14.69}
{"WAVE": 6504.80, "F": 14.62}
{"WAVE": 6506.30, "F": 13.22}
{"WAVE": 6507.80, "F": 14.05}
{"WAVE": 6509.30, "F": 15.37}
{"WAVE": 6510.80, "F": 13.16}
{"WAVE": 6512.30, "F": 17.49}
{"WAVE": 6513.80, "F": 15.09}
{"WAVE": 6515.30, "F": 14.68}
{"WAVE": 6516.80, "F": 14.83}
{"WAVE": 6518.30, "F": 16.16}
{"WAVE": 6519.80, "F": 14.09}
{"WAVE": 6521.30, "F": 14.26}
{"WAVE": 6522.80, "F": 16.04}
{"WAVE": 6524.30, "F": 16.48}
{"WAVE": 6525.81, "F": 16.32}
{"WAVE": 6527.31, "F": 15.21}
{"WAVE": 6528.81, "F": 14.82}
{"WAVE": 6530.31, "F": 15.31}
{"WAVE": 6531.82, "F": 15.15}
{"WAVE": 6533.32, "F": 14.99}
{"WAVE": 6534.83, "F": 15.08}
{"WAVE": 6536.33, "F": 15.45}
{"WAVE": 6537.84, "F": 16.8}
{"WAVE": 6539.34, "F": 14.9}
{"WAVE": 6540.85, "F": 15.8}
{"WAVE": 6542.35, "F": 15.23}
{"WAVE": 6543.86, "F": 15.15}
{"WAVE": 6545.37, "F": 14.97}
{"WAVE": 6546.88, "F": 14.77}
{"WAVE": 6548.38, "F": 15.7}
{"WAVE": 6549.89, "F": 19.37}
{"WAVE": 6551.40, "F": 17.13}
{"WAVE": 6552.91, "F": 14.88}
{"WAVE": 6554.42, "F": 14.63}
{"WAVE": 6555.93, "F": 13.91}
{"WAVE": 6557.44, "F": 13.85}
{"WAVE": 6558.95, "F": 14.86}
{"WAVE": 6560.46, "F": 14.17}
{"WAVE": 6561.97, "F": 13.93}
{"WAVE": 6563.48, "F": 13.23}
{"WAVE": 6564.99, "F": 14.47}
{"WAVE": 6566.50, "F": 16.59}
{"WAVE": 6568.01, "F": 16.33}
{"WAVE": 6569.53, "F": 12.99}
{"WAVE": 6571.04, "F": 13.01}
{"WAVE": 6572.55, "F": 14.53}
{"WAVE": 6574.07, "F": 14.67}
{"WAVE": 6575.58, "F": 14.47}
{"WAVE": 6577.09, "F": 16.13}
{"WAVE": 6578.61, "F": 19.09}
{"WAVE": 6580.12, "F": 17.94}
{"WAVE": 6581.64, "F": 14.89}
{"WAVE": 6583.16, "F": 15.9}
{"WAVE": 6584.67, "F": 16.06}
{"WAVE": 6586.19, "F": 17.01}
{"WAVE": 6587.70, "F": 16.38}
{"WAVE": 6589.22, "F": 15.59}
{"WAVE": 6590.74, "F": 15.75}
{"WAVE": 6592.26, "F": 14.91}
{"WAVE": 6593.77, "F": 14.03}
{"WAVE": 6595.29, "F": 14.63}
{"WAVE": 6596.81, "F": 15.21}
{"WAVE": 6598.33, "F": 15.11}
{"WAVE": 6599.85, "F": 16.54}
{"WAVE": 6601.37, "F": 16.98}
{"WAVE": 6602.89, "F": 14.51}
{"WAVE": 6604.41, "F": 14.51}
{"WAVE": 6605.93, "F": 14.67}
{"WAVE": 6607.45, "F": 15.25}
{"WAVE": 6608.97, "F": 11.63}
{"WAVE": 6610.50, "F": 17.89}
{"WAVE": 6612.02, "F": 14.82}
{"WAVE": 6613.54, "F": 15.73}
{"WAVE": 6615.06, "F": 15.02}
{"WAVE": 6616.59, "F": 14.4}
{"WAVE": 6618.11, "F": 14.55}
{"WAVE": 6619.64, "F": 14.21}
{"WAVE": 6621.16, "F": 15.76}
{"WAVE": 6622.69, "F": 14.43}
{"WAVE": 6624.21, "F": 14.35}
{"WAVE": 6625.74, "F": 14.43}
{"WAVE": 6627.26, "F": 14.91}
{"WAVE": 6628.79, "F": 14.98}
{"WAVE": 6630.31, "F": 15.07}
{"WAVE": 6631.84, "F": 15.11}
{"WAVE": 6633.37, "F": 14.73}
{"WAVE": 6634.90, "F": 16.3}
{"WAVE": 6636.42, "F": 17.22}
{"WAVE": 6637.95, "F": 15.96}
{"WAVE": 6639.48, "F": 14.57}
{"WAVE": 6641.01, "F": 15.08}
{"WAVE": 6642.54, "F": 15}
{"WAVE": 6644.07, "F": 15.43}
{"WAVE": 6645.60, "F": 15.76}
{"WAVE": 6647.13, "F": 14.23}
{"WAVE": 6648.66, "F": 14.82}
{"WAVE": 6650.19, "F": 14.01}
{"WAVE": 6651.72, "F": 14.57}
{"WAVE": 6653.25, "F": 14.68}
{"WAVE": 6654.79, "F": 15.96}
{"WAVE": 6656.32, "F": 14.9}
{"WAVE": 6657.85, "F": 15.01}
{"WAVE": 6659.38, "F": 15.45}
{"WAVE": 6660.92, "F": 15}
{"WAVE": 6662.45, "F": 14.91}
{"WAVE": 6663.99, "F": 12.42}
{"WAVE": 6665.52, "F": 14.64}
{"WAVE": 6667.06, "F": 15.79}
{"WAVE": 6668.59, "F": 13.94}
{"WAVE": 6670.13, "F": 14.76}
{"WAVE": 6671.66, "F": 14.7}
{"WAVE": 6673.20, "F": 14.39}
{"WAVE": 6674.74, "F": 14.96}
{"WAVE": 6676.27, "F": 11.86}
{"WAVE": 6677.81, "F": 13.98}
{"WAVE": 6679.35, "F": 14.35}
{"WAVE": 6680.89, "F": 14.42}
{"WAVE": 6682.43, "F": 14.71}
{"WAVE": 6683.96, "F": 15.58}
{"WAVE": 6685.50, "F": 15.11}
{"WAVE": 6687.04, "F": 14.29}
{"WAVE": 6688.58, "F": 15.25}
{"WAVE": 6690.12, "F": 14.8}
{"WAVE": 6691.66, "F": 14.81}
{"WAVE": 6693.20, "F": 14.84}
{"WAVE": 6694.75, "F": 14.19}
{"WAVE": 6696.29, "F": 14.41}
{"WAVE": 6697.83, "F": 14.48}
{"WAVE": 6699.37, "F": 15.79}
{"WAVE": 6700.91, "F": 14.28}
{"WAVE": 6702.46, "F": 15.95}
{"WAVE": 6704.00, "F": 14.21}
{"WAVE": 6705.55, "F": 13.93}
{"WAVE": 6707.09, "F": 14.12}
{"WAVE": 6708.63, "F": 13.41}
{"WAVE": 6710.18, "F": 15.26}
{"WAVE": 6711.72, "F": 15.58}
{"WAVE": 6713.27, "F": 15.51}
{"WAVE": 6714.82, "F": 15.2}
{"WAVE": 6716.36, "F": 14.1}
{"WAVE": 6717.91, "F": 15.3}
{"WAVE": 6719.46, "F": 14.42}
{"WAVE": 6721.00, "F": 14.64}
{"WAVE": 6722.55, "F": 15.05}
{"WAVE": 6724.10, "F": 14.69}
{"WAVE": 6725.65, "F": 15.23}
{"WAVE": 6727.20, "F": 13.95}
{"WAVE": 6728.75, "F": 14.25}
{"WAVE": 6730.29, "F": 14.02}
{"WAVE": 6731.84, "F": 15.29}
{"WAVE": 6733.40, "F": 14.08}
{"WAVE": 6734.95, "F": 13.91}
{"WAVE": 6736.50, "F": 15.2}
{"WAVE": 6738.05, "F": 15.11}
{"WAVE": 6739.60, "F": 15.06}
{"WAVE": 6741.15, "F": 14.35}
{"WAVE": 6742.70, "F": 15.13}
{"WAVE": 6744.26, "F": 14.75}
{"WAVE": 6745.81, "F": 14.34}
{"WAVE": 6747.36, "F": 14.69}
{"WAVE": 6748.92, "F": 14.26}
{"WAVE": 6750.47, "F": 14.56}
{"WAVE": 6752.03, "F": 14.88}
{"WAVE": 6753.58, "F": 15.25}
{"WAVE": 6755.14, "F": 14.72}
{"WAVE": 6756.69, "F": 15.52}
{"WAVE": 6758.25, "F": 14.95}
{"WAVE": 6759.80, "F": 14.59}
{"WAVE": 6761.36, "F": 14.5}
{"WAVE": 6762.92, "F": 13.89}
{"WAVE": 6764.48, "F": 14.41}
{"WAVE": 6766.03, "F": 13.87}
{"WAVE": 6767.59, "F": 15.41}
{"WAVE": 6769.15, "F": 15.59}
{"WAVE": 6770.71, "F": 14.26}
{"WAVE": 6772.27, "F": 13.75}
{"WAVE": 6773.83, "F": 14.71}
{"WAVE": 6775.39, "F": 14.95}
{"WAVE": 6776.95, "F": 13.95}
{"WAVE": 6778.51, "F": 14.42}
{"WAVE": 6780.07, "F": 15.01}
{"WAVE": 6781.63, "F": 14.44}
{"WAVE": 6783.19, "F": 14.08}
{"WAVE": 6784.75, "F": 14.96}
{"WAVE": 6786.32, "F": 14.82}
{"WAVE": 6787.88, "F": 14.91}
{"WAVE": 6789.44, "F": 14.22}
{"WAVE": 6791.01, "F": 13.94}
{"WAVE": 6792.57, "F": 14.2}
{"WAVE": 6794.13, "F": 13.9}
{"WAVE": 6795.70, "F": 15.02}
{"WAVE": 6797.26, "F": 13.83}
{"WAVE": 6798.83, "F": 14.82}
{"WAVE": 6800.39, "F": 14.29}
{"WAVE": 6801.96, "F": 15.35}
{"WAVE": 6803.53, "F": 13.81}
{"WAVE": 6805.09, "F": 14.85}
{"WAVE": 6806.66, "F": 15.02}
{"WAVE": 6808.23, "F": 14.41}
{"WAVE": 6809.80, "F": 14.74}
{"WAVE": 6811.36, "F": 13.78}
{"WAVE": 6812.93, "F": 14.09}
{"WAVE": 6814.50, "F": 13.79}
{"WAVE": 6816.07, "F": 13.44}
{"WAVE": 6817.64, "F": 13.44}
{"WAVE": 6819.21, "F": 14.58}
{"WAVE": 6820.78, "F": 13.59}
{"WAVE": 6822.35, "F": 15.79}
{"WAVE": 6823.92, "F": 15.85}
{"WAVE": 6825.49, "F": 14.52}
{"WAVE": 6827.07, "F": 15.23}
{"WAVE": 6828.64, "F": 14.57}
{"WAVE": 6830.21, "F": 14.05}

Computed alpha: 15.1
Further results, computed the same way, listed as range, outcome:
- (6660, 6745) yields 14.6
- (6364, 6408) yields 14.8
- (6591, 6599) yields 14.8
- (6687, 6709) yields 14.6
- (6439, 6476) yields 15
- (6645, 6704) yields 14.7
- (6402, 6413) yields 14.6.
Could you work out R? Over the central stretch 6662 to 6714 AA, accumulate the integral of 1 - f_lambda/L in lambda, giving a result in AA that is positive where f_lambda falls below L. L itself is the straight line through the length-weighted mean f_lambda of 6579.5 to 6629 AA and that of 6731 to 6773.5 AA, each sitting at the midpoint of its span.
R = 1.2 AA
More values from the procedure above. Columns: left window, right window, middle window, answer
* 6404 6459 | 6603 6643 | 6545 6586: -1.1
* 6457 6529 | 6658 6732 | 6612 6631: -0.2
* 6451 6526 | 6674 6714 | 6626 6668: -1.1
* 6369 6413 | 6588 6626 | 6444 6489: 0.3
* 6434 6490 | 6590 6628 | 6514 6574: -1.0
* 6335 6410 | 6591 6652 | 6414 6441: 0.3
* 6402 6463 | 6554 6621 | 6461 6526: 0.5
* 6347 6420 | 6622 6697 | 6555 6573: 0.6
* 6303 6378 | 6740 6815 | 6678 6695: -0.2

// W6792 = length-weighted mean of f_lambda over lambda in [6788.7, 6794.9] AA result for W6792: 14.1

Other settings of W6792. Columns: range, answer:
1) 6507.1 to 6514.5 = 15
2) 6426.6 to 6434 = 14.1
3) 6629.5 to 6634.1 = 15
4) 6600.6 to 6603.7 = 15.7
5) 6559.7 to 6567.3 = 14.5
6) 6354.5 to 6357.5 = 13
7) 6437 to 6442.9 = 15.3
